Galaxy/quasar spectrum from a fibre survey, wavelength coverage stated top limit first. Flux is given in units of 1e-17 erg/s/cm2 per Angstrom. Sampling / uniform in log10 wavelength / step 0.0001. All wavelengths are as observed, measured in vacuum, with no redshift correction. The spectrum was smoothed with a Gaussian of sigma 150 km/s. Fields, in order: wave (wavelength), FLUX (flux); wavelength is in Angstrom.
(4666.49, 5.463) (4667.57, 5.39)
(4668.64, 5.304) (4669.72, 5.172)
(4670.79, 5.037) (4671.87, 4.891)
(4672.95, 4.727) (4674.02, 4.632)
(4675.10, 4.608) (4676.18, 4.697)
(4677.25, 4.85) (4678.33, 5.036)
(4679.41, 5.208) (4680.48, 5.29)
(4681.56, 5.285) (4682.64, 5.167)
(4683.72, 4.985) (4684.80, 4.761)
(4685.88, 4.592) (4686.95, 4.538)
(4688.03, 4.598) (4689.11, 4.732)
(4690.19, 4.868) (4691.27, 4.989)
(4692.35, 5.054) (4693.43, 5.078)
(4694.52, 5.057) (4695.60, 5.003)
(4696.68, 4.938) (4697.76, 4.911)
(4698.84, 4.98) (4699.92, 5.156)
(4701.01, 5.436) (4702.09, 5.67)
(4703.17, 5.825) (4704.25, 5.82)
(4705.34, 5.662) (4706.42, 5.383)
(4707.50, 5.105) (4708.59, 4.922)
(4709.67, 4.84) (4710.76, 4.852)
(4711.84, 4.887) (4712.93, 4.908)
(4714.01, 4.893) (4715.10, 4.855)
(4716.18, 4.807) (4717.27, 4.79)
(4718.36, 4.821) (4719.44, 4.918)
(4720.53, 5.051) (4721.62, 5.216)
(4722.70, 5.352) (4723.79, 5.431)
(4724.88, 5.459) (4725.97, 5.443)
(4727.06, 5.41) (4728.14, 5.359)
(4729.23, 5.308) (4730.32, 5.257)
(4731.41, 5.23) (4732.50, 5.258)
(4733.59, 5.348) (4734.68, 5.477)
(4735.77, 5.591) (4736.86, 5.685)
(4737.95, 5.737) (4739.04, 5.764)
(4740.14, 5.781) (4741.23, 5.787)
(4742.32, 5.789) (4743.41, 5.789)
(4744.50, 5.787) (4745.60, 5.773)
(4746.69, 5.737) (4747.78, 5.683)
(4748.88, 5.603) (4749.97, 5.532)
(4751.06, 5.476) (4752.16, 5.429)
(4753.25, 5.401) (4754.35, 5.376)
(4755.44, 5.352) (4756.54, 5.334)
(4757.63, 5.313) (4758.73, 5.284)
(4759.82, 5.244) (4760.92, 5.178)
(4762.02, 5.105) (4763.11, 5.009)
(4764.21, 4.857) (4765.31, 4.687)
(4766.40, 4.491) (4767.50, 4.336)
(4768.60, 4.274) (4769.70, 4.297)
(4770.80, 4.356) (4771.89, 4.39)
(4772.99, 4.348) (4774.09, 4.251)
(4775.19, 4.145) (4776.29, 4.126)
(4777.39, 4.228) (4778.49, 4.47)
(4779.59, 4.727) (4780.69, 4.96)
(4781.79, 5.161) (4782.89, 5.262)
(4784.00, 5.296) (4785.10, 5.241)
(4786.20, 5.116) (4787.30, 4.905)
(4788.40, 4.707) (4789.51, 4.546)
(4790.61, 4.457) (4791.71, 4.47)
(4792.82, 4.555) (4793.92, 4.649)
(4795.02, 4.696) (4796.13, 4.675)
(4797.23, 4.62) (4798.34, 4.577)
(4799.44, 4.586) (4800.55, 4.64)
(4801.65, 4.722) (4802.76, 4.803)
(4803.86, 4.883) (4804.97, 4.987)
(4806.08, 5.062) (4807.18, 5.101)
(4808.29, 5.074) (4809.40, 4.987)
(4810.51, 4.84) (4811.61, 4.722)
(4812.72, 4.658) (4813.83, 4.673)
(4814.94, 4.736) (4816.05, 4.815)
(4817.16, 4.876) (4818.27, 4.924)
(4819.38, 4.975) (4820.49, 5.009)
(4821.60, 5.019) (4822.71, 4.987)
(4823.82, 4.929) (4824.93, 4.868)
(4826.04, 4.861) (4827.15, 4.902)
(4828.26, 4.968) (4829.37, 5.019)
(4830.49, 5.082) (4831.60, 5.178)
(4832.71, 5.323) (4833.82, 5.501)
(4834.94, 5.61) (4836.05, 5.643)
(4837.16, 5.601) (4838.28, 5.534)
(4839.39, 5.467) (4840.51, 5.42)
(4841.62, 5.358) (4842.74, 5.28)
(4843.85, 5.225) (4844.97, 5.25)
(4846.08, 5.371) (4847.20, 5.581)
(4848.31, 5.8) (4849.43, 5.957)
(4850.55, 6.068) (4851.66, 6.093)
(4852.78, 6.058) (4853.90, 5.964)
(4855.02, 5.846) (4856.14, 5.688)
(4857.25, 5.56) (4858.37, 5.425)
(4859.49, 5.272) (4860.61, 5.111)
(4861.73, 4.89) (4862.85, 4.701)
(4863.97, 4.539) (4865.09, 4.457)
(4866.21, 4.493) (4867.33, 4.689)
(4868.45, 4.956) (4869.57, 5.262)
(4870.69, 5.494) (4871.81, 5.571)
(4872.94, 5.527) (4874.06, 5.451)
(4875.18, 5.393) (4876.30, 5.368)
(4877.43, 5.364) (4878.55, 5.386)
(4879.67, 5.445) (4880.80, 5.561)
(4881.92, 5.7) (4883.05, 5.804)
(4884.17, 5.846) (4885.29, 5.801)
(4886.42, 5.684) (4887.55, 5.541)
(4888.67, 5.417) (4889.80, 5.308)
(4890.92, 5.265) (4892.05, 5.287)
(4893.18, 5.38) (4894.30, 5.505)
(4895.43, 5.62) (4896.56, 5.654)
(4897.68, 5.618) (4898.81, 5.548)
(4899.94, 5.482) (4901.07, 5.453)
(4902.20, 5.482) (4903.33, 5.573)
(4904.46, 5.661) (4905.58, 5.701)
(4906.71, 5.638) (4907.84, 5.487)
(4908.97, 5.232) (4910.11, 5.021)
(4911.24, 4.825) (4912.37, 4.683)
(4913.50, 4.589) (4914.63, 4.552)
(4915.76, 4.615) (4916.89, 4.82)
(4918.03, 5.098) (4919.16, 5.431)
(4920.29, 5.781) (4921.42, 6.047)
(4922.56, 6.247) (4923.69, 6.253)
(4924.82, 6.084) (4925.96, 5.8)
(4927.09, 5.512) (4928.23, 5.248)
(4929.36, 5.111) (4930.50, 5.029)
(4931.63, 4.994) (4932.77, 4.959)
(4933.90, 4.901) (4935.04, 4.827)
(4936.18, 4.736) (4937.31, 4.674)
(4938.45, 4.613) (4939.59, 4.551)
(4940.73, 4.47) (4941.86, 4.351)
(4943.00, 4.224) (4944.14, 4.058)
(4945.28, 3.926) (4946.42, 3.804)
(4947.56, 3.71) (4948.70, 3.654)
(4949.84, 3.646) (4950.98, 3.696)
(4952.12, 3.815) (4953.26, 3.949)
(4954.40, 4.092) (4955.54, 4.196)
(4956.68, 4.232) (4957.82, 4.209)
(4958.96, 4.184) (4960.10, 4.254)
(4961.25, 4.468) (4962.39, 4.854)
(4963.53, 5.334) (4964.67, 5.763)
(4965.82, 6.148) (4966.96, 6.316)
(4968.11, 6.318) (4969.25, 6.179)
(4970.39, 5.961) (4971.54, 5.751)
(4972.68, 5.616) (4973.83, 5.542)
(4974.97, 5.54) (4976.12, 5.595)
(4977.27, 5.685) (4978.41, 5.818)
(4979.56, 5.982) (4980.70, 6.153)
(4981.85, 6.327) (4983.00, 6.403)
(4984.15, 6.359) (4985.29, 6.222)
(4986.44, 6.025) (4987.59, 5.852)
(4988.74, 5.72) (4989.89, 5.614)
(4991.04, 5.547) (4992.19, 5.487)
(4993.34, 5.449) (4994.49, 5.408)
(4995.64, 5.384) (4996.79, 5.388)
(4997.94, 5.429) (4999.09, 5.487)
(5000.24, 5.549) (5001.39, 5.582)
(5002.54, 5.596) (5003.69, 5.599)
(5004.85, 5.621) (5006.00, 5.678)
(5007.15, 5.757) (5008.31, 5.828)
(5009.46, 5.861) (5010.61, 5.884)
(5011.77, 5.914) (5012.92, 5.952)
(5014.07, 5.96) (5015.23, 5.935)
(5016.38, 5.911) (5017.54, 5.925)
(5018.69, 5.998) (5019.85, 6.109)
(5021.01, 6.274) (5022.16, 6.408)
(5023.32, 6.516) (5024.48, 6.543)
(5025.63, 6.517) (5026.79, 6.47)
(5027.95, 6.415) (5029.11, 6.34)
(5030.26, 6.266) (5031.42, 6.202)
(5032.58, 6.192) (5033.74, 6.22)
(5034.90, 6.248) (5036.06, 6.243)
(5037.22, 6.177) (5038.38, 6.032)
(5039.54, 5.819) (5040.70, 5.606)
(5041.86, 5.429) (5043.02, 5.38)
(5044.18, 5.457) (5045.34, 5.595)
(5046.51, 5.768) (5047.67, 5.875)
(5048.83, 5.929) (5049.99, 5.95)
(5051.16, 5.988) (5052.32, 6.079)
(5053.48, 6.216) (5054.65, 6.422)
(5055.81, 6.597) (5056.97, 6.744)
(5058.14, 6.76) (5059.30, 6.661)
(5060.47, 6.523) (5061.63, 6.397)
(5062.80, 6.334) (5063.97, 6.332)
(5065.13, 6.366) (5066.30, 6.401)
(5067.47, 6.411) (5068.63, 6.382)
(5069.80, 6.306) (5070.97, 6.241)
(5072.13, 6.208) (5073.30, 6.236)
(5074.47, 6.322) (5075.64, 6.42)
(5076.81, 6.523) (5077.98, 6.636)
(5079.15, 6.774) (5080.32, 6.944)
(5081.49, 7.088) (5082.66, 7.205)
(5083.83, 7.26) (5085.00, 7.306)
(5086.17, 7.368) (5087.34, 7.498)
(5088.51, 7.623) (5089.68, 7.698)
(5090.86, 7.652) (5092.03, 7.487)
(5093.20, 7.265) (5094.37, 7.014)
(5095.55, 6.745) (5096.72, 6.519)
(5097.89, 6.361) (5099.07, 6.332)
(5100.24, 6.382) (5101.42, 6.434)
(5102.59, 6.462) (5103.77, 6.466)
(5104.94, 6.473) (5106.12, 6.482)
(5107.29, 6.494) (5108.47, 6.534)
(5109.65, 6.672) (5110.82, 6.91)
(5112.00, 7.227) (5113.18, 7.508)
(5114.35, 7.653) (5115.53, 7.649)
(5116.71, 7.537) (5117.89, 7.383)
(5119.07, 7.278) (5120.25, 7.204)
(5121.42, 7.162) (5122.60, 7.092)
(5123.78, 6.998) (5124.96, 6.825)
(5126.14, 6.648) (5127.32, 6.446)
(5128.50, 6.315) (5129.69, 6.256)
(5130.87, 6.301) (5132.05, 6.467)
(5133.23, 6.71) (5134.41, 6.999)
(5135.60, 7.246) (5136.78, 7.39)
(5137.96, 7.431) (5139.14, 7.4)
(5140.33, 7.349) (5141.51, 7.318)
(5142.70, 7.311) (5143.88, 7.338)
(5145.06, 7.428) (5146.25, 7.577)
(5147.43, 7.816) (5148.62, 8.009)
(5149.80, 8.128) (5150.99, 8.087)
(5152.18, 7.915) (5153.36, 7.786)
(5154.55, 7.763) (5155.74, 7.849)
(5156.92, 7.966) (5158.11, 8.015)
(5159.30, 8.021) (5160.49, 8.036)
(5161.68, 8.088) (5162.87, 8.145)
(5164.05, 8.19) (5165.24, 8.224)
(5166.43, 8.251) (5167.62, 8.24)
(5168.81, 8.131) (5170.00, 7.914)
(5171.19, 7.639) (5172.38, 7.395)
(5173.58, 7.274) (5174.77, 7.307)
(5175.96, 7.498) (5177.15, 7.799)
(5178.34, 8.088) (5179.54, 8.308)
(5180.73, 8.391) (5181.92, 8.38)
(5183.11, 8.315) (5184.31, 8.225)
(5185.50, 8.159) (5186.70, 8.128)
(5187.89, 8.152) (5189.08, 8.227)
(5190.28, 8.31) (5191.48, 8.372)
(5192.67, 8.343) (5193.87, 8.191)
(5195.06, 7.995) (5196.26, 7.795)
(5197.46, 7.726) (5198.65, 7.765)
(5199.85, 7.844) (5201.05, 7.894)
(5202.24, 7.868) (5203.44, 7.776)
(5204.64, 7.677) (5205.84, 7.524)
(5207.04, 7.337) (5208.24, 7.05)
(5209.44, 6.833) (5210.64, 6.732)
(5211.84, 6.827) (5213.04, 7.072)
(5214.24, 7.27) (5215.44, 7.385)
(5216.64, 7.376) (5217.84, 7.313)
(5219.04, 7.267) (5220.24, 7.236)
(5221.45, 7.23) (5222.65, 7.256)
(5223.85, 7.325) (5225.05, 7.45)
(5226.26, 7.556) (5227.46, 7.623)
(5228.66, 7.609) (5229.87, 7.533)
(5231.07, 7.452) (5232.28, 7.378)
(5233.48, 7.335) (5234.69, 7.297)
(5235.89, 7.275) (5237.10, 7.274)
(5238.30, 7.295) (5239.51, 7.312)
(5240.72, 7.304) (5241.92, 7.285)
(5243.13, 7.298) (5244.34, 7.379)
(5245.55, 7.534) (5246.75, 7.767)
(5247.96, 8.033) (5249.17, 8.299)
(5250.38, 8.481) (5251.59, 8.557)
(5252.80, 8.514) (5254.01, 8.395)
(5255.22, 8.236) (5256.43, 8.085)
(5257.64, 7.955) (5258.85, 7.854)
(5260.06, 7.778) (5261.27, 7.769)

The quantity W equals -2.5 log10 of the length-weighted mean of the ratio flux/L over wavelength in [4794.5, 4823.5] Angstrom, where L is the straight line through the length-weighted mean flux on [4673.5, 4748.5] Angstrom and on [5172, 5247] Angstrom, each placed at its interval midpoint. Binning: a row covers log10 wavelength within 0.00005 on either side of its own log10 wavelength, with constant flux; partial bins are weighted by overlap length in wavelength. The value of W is 0.17 mag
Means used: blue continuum 5.2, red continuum 7.61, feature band 4.83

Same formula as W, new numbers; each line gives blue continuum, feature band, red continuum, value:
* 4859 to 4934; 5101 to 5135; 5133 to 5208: 0.078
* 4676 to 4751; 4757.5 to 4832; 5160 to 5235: 0.180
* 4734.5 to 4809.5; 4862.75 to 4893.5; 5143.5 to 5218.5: 0.082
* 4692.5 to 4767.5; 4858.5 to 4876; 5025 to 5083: 0.128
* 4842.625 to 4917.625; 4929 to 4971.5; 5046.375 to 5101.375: 0.242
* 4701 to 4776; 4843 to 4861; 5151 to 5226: 0.039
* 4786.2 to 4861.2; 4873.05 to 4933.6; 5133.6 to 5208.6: 0.062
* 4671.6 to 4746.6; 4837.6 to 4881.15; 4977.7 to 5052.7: 0.032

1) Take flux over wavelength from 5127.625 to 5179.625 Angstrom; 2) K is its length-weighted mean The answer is 7.59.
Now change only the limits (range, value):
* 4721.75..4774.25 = 5.26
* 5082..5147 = 7.02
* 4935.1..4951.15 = 4.18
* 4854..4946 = 5.24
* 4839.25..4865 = 5.46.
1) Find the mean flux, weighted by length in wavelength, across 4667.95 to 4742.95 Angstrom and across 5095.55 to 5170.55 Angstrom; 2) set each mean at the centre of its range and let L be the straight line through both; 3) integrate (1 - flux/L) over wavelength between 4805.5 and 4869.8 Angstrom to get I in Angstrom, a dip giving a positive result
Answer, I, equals 6.81 Angstrom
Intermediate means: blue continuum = 5.15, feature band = 5.19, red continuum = 7.28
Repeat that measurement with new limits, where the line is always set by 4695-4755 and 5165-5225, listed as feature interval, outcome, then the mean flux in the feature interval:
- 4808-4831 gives 3.6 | 4.9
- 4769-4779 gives 2.3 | 4.29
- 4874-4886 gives 1.1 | 5.56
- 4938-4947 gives 3.1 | 4.24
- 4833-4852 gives 1.2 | 5.57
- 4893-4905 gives 1.3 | 5.55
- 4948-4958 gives 4.0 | 3.93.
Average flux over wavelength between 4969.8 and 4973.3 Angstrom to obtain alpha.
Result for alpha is 5.77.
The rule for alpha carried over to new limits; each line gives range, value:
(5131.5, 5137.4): 6.97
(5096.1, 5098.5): 6.45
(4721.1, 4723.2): 5.3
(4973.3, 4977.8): 5.59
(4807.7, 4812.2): 4.9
